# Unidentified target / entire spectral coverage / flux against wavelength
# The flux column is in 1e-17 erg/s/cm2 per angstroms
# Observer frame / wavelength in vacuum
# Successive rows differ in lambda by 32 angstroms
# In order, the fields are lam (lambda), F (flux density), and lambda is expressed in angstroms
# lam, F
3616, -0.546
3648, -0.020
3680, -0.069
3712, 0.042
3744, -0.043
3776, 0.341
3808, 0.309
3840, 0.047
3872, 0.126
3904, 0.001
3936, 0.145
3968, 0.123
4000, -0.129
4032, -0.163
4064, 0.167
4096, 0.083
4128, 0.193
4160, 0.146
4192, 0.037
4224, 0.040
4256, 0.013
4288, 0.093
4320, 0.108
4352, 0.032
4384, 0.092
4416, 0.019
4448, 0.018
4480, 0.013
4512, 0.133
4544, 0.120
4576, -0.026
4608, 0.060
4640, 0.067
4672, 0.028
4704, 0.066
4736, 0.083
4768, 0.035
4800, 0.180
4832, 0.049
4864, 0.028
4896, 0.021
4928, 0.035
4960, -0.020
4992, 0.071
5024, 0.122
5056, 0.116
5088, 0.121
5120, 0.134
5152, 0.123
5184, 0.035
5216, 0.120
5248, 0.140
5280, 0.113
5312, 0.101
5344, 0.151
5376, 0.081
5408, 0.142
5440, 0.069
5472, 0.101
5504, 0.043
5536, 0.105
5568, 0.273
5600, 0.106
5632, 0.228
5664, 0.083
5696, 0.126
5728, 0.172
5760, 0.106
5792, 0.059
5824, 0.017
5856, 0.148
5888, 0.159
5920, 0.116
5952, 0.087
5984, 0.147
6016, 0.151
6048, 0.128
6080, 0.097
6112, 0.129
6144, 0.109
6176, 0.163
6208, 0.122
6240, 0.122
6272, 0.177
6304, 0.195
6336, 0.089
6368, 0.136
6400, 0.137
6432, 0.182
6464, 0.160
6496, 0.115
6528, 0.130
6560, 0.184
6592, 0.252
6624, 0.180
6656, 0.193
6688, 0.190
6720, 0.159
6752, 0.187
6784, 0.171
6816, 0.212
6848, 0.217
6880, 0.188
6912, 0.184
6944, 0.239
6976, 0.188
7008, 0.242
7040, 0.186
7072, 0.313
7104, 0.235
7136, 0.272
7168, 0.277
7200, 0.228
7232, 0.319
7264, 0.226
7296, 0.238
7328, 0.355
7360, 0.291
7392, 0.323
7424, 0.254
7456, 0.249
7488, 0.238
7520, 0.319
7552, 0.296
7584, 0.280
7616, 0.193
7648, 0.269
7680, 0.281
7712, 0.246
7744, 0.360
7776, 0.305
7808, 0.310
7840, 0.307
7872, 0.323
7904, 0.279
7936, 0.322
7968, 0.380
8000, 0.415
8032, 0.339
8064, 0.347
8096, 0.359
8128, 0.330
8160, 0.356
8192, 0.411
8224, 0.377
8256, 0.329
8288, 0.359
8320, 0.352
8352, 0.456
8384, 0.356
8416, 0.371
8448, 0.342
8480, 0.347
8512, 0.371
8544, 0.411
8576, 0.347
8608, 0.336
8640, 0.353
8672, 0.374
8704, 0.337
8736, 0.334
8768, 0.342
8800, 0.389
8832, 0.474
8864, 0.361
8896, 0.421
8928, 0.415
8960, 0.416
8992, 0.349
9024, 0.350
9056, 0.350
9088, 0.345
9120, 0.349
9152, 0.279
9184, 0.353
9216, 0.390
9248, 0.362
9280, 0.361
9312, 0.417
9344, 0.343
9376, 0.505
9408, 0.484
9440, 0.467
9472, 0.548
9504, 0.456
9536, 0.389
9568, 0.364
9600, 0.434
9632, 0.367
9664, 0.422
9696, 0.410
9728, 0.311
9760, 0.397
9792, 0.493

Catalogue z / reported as 0.77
